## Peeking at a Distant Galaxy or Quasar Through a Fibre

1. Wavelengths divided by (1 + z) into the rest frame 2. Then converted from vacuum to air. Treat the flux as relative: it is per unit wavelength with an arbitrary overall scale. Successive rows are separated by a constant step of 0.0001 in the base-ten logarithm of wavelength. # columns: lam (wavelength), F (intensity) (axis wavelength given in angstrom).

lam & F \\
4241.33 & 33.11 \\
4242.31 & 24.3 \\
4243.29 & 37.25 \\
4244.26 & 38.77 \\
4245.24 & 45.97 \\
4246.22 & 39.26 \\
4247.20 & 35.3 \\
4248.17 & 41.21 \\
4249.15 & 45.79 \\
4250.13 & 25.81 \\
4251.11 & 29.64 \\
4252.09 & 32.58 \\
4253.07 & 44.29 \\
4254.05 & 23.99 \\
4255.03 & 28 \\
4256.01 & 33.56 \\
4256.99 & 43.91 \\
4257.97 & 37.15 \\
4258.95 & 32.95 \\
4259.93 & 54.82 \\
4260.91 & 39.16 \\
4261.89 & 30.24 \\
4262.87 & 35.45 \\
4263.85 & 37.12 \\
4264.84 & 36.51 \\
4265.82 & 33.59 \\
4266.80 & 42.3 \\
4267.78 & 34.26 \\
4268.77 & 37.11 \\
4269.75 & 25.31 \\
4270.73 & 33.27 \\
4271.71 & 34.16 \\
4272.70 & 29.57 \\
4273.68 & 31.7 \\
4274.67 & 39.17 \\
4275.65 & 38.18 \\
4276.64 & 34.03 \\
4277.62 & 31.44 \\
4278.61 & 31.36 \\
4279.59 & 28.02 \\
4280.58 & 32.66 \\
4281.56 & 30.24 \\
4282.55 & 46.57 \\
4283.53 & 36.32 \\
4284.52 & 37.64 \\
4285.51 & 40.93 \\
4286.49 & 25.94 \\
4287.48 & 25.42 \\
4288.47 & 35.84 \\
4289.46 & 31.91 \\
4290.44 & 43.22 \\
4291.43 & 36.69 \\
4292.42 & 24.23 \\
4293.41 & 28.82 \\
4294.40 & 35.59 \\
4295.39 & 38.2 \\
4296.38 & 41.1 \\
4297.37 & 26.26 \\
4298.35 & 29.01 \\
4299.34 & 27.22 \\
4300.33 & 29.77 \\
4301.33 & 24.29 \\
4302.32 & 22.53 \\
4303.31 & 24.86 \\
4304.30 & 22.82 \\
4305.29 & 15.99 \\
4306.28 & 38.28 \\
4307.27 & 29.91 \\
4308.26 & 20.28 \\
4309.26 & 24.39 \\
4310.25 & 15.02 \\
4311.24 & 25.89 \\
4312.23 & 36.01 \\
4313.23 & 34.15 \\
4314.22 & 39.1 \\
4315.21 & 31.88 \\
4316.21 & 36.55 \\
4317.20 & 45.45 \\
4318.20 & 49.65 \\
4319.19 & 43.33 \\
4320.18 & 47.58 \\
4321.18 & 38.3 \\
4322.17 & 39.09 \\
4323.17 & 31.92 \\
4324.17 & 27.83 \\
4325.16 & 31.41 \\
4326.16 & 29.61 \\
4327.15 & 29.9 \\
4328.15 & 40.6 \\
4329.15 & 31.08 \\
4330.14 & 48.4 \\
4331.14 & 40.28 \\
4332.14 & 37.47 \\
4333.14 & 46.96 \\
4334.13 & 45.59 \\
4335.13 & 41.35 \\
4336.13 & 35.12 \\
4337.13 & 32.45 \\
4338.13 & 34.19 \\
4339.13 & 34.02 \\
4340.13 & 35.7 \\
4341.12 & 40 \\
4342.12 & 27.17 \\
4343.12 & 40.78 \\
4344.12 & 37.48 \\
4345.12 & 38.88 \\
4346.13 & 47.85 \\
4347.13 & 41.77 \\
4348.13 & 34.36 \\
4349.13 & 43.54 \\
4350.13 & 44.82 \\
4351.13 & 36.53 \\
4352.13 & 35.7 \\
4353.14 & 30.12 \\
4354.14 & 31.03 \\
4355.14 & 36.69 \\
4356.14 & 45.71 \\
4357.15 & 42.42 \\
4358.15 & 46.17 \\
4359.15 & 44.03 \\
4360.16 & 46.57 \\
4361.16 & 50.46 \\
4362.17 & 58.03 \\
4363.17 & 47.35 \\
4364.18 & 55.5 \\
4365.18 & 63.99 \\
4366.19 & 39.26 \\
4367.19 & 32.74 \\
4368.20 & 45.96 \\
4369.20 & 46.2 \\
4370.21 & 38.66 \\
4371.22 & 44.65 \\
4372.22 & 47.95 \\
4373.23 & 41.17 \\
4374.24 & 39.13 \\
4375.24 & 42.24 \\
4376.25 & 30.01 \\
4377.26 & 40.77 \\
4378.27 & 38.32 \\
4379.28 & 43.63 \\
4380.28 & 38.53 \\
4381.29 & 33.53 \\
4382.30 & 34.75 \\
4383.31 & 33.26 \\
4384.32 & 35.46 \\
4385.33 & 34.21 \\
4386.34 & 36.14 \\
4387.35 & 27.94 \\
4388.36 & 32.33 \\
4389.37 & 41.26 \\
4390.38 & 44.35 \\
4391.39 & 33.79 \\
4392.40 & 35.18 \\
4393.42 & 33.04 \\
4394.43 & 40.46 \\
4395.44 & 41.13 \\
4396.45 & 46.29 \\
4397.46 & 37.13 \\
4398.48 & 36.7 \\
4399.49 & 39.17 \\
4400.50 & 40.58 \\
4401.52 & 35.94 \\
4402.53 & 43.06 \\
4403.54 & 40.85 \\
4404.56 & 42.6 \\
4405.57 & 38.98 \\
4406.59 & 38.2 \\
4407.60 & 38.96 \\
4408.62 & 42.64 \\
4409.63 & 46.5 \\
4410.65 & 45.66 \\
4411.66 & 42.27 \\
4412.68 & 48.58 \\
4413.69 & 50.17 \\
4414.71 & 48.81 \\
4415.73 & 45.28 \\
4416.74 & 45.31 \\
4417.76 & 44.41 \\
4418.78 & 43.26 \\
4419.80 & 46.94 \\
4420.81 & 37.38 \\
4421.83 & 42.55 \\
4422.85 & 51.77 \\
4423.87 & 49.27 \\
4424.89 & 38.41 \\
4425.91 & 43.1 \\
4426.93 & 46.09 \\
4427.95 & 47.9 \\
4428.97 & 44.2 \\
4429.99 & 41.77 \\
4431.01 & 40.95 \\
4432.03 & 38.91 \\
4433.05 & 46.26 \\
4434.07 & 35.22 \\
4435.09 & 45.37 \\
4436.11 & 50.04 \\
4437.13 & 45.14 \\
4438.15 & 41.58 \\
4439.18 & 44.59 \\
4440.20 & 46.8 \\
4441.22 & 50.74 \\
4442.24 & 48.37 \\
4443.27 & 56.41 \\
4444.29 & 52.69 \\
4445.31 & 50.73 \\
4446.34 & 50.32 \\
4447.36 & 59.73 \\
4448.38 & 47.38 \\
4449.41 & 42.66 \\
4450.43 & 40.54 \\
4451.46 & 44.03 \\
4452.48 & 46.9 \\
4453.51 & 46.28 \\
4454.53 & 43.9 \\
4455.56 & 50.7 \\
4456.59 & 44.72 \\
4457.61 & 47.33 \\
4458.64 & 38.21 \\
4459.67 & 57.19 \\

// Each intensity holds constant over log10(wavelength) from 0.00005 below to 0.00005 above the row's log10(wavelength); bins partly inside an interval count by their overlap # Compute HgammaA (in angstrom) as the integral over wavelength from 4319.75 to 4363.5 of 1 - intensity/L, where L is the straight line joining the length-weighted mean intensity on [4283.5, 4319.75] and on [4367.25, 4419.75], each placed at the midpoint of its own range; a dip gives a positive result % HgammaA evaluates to -4.6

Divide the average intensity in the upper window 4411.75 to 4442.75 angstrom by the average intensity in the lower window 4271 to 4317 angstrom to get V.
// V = 1.4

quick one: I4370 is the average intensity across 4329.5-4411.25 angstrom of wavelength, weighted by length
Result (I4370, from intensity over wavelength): 40.2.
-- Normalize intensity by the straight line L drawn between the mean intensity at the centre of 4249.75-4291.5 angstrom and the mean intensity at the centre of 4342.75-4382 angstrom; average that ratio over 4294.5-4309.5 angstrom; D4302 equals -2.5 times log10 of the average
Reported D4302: 0.31 mag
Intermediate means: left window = 34.7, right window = 42.1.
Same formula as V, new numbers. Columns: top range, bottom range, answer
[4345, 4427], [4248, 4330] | 1.23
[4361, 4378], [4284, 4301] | 1.37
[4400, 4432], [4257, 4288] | 1.24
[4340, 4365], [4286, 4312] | 1.46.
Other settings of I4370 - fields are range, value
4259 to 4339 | 34.1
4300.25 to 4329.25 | 32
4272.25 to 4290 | 33.8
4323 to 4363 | 39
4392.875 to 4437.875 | 42.9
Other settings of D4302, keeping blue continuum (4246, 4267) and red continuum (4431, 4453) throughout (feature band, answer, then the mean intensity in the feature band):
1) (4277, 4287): 0.11 mag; 34.1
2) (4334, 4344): 0.13 mag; 36.3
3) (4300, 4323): 0.23 mag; 32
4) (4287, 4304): 0.24 mag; 30.8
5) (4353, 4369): -0.07 mag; 45.1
